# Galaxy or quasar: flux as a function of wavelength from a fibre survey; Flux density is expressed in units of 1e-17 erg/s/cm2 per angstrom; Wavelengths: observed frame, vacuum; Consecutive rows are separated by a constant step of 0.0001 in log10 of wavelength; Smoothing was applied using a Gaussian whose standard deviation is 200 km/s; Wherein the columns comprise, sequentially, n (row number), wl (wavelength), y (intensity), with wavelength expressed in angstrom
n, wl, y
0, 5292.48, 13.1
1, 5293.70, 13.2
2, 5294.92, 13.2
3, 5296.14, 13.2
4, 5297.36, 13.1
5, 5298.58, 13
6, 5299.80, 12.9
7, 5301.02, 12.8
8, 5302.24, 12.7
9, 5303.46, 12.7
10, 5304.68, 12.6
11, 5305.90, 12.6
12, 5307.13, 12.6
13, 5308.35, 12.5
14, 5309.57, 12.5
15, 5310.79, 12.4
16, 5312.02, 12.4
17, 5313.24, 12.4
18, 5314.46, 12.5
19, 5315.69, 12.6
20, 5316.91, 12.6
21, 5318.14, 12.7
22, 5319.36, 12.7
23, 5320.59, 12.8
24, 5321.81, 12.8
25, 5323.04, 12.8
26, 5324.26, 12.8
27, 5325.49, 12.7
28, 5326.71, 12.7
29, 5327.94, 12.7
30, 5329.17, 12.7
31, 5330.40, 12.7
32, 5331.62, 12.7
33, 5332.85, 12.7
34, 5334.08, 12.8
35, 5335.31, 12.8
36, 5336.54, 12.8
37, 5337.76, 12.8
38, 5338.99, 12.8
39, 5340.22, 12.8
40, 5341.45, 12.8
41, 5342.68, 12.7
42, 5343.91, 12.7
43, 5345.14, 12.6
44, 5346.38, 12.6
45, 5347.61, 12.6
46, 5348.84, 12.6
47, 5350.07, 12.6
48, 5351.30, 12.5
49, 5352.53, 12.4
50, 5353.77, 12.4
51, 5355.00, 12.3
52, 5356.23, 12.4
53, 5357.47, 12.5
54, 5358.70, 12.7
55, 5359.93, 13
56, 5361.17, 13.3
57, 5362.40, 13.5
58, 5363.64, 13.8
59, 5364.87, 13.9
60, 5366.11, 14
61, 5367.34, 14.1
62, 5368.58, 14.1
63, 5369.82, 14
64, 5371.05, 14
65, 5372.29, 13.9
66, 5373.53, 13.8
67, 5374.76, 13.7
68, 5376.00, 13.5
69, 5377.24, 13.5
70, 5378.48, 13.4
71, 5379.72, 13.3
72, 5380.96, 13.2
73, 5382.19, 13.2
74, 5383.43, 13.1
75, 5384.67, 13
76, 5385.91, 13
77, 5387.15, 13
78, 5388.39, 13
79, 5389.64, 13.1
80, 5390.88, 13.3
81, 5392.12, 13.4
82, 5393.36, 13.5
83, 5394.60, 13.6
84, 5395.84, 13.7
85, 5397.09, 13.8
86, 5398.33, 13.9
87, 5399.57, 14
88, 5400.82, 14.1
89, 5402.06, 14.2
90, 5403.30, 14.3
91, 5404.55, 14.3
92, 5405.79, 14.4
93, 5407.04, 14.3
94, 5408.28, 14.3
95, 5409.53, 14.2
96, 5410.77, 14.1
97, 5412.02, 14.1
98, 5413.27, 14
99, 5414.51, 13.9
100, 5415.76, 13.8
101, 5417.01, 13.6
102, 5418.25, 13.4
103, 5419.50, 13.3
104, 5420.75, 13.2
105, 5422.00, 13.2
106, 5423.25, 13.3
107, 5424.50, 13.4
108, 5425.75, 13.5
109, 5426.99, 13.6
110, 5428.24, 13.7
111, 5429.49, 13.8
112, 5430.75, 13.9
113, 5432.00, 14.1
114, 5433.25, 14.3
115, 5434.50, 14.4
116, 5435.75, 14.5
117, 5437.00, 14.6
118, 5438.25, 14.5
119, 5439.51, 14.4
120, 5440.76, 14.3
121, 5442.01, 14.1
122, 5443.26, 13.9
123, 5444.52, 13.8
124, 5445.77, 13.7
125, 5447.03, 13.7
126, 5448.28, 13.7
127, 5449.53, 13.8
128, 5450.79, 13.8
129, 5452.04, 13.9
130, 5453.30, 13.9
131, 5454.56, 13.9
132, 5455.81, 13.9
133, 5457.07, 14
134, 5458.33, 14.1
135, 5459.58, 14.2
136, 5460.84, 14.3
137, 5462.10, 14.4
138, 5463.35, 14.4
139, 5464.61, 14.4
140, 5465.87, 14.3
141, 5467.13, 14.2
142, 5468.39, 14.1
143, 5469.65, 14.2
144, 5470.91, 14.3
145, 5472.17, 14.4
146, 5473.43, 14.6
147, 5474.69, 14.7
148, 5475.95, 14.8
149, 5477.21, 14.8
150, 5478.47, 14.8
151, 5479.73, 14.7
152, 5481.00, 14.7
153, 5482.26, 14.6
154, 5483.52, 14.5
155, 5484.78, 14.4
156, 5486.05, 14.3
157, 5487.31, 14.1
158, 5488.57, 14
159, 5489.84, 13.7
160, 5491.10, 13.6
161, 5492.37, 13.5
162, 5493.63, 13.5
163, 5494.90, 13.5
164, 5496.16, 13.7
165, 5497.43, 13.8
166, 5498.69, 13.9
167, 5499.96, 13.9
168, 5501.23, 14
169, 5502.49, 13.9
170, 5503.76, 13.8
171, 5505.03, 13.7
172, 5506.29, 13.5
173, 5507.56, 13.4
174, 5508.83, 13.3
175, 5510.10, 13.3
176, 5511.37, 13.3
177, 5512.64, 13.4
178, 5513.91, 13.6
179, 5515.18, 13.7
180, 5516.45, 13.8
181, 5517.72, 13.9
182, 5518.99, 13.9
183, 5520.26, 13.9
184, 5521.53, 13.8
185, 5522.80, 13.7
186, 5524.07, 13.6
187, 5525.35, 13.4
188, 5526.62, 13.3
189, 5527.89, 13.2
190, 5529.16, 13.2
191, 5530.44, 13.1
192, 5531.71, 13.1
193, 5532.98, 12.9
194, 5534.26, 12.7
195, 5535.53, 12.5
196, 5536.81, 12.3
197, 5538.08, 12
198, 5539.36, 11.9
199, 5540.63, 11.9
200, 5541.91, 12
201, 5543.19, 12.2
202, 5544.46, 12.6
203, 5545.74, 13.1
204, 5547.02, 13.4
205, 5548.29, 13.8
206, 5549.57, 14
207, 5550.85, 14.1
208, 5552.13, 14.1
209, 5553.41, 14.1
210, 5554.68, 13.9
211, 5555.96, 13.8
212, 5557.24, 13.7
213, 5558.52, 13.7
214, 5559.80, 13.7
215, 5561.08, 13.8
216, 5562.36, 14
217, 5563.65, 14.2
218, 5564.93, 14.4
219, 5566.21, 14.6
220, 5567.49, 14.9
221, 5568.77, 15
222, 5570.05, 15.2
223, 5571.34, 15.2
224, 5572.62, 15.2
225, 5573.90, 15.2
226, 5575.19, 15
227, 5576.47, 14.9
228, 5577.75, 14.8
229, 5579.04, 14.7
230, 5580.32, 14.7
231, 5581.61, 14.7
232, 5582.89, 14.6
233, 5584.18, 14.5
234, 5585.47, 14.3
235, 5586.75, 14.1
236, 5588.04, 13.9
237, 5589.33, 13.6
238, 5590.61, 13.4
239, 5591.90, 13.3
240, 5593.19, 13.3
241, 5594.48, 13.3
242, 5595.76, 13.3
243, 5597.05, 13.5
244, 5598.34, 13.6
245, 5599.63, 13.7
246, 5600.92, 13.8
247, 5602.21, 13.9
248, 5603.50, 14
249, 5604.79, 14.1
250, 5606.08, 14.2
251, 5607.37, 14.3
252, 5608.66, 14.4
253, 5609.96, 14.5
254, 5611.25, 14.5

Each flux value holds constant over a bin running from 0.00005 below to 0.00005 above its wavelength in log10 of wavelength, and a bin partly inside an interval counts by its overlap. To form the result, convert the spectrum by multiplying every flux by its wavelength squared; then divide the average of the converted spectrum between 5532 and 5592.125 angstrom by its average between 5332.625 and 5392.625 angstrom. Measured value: 1.1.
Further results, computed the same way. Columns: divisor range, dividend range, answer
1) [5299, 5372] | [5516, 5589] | 1.16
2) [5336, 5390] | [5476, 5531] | 1.11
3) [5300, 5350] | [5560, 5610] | 1.24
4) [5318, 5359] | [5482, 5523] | 1.16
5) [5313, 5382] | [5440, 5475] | 1.13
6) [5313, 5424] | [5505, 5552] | 1.06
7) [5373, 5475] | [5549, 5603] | 1.08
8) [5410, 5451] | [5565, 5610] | 1.09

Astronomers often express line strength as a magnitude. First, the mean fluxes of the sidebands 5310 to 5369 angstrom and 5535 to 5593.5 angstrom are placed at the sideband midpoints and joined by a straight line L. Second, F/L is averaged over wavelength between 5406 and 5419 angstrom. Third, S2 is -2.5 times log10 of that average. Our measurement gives -0.065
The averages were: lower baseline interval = 12.8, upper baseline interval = 13.9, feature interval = 14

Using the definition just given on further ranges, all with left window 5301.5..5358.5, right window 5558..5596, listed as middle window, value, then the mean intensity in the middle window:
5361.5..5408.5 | -0.055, 13.7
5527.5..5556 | 0.085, 13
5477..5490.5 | -0.055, 14.4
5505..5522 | 0.023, 13.6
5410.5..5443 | -0.047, 13.9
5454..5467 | -0.052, 14.2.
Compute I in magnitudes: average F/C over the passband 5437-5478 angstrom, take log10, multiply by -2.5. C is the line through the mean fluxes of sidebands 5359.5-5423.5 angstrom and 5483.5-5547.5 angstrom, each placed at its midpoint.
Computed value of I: -0.05 mag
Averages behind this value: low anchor 13.7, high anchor 13.4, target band 14.2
